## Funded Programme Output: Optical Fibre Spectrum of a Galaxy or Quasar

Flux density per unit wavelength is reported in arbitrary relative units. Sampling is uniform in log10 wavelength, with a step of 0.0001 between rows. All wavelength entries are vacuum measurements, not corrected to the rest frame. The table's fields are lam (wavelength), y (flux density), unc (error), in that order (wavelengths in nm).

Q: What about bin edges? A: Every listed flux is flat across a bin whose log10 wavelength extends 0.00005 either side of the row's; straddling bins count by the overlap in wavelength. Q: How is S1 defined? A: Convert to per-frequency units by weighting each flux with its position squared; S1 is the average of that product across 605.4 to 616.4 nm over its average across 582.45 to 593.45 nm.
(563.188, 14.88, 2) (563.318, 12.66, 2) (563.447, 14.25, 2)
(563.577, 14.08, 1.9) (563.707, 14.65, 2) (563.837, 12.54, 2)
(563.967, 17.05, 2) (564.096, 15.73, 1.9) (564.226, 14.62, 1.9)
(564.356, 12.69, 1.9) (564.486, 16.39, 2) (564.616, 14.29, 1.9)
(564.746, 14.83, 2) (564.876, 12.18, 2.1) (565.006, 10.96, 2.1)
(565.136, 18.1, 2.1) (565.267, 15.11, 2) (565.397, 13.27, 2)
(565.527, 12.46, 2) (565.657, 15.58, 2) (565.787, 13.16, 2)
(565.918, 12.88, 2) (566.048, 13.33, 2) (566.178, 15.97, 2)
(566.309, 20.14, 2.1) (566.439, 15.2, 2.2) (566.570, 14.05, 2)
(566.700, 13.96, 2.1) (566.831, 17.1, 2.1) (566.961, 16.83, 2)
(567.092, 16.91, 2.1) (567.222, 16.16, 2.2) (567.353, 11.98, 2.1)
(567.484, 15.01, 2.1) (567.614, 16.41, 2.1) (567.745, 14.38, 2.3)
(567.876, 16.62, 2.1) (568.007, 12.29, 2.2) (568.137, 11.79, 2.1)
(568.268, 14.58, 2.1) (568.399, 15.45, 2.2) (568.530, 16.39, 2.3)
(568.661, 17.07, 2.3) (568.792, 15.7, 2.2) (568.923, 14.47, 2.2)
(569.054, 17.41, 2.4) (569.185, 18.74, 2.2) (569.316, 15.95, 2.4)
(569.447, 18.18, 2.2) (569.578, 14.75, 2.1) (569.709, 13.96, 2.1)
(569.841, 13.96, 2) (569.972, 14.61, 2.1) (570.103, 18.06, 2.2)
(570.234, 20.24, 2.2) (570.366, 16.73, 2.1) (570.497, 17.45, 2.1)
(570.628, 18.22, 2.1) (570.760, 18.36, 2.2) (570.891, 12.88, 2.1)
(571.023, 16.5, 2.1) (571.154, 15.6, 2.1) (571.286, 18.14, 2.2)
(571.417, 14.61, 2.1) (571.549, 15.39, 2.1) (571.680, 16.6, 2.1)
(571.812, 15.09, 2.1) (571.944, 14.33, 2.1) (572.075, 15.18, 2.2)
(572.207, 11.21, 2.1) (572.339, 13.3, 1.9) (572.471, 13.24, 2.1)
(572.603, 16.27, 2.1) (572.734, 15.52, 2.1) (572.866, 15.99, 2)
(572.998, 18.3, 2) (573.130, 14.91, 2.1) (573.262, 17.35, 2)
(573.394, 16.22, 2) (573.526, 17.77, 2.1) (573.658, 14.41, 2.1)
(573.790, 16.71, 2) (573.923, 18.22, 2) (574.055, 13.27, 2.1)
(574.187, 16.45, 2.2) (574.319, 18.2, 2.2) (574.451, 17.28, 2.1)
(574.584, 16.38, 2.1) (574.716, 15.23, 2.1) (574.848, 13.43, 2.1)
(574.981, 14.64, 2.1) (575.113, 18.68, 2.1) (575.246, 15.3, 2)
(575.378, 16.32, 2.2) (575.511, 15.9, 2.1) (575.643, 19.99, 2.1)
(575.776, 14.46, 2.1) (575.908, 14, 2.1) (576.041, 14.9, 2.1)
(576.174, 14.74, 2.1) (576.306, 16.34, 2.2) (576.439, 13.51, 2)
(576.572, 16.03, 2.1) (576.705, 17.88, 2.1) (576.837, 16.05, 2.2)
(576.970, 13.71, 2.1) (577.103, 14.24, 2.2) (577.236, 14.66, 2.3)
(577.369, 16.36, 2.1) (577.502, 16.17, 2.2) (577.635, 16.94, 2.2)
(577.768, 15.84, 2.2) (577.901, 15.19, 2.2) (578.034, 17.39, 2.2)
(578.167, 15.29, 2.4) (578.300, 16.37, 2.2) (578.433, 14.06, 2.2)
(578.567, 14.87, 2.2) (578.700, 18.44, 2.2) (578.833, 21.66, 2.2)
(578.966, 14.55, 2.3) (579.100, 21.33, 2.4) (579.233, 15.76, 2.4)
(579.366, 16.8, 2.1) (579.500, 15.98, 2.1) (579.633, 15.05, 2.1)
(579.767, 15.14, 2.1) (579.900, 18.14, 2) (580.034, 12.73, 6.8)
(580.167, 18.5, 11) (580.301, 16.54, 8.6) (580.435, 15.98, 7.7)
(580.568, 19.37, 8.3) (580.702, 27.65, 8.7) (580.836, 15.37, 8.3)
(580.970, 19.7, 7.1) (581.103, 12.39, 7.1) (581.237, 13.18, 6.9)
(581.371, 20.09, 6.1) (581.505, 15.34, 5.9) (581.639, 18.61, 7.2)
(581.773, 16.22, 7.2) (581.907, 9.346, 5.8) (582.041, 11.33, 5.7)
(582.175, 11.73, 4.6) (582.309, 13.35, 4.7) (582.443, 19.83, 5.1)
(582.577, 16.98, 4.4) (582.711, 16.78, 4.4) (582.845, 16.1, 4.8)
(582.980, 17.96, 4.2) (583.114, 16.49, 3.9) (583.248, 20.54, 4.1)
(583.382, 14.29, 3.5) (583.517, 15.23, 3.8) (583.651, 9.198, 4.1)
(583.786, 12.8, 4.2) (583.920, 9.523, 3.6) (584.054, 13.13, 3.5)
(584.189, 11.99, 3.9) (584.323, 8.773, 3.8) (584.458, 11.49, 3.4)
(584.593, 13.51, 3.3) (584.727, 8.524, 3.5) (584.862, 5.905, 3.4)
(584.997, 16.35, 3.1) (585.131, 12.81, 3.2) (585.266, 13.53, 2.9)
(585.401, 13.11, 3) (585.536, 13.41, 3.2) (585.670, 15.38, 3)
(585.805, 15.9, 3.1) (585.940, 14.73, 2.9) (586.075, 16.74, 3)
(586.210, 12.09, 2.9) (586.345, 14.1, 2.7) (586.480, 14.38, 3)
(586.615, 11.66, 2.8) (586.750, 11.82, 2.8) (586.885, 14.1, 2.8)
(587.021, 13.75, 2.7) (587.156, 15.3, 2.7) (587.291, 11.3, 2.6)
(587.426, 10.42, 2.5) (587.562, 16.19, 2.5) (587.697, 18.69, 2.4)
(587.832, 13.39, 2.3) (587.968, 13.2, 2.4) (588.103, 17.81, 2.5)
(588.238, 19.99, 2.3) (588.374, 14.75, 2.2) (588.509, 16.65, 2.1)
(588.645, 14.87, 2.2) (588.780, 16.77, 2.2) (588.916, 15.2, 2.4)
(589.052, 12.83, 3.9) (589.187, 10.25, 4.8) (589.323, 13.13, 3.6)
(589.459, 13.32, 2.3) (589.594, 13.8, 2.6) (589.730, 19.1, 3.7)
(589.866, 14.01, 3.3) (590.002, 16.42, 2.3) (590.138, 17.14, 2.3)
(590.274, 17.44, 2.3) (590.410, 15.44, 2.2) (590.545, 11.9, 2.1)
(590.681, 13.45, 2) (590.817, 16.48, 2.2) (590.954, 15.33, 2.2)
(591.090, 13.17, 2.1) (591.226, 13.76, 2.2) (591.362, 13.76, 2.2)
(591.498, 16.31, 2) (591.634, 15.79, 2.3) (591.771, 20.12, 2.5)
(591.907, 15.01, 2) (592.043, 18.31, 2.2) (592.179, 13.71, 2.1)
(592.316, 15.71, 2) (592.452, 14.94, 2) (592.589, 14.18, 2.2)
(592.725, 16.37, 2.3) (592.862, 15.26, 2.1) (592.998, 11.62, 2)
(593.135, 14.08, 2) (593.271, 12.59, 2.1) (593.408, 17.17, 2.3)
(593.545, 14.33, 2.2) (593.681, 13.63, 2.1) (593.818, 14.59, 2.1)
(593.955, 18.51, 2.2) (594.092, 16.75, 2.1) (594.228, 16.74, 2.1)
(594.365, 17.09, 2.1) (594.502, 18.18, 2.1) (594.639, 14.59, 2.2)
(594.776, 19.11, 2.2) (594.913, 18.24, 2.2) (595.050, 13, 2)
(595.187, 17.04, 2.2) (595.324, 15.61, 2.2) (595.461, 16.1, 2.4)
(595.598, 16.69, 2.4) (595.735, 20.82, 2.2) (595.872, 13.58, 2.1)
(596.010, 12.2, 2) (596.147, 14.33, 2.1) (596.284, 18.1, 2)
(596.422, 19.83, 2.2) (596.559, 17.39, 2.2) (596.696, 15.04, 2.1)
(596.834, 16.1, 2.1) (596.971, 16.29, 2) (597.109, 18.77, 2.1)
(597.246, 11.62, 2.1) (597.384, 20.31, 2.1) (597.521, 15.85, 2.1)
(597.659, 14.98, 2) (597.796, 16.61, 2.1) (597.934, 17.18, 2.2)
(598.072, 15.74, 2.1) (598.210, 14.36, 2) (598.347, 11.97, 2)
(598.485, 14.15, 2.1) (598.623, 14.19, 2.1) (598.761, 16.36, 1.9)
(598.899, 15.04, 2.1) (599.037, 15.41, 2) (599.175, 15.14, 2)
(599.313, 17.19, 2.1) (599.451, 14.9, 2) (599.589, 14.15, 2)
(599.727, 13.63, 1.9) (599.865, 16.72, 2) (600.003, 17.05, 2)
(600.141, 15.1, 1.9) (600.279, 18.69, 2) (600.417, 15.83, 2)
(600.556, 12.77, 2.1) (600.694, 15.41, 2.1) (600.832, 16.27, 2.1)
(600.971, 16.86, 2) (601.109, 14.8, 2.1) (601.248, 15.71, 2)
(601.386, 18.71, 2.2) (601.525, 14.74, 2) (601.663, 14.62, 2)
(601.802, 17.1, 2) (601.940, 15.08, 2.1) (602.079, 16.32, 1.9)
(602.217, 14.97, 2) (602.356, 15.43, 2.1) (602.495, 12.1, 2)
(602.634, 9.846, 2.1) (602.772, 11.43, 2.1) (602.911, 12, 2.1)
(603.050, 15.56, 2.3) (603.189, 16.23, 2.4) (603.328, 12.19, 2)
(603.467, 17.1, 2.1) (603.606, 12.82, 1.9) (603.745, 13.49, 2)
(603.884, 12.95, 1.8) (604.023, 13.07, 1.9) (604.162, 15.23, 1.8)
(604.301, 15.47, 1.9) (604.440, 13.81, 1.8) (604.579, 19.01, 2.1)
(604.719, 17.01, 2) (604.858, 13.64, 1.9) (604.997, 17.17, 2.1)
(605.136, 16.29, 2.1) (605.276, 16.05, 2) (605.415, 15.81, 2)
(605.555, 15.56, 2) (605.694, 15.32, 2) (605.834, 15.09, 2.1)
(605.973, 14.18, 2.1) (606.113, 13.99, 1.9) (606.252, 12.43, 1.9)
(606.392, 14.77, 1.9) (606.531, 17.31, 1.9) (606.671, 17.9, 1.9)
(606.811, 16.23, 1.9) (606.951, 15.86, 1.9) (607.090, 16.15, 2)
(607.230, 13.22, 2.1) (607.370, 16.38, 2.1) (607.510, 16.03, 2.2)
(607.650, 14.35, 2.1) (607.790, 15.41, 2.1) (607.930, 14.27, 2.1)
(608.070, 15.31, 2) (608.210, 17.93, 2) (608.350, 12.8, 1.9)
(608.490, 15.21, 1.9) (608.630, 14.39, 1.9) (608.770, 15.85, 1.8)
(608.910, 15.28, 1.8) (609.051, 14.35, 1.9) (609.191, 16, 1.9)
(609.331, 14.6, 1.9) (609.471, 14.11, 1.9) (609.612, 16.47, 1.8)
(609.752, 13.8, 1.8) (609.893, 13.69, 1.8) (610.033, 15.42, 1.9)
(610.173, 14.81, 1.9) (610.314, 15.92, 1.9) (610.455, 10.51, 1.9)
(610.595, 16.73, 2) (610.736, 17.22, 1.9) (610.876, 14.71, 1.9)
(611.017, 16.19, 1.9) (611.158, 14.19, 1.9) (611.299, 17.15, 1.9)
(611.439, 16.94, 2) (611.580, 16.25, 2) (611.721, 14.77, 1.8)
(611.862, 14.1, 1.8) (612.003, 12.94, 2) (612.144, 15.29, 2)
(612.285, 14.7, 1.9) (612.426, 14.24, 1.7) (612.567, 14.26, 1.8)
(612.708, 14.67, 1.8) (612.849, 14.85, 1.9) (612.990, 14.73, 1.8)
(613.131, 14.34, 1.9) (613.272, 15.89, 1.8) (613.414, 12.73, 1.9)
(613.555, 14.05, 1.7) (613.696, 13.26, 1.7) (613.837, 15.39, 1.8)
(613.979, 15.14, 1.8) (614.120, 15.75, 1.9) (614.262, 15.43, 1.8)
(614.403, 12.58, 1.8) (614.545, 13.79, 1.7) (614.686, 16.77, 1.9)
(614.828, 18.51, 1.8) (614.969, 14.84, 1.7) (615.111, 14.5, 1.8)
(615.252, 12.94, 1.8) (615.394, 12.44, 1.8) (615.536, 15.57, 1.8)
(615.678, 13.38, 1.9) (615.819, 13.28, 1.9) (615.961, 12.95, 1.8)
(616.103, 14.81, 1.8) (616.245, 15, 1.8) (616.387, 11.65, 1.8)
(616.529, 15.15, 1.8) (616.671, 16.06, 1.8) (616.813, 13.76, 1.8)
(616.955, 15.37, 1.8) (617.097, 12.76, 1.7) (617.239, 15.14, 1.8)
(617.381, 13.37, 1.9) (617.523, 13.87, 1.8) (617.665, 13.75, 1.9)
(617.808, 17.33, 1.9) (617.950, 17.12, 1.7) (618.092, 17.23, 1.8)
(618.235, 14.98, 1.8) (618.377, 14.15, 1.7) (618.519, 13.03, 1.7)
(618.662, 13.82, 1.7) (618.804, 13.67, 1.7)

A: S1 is 1.1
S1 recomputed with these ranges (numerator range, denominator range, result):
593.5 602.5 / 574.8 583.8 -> 1.05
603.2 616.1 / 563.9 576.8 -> 1.10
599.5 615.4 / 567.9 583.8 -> 1.05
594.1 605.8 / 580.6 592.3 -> 1.11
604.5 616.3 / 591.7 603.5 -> 1.01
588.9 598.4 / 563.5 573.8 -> 1.10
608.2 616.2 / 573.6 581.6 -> 1.02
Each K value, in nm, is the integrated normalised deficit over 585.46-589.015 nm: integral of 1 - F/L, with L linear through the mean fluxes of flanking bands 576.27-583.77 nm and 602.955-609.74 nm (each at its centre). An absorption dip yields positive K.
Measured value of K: 0.26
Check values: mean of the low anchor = 16.1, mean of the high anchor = 15.2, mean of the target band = 14.7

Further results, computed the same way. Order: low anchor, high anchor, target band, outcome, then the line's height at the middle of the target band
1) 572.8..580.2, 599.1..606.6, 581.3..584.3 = 0.212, 15.9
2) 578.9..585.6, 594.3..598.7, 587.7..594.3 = 0.181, 15.7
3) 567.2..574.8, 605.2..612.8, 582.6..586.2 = 0.443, 15.5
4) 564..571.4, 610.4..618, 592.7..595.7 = -0.165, 15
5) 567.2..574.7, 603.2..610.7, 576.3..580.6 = -0.165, 15.6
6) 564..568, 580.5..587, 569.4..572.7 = -0.216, 14.7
